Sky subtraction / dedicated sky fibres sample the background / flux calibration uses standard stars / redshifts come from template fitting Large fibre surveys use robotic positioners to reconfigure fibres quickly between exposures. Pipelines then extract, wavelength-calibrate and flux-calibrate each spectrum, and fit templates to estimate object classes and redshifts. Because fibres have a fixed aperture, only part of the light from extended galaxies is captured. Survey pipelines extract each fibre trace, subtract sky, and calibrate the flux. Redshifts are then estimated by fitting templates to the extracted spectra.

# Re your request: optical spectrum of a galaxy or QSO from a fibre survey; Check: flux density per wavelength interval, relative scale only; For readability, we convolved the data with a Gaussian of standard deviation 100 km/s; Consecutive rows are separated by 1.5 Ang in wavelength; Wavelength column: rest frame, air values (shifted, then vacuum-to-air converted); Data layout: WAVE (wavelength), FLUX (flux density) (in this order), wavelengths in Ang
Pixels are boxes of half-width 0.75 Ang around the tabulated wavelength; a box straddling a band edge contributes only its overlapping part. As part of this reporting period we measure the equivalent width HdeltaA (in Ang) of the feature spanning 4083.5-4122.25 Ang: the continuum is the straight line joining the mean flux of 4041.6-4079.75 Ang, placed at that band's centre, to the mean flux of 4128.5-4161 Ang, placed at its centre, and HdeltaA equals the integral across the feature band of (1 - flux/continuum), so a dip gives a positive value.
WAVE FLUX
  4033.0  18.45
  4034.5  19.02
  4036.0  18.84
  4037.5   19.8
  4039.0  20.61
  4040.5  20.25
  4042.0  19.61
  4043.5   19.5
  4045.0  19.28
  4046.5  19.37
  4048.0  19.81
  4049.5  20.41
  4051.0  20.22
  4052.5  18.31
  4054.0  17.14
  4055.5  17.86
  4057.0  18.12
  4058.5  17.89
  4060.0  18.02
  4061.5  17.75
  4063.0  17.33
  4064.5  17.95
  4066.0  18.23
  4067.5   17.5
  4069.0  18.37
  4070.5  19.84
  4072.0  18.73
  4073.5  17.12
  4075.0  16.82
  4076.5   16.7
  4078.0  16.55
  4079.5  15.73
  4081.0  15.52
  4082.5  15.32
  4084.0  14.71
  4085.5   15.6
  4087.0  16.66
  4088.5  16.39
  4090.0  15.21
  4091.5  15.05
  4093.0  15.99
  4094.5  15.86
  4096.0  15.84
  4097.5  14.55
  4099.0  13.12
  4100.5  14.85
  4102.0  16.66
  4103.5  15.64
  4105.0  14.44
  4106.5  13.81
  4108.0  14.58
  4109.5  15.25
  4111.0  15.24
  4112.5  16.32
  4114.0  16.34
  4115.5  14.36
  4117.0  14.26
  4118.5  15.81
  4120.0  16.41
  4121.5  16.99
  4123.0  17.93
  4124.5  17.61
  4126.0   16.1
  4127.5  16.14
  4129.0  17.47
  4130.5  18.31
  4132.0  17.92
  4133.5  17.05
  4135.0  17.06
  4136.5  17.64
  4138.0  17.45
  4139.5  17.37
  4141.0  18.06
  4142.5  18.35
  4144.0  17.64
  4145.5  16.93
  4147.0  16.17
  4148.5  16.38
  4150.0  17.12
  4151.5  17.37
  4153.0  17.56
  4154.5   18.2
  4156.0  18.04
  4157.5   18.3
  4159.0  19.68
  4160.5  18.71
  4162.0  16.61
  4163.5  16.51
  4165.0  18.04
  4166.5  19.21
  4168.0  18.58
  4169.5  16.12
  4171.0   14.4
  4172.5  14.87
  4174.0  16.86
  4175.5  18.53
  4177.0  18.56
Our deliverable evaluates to 5.6 Ang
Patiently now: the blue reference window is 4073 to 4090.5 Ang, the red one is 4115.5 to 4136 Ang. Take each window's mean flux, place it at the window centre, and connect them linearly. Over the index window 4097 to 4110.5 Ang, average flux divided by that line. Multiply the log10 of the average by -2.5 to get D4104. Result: 0.11 mag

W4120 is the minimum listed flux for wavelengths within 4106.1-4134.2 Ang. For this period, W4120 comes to 13.81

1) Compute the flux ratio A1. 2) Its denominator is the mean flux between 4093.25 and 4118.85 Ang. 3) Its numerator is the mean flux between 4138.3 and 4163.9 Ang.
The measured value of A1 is 1.16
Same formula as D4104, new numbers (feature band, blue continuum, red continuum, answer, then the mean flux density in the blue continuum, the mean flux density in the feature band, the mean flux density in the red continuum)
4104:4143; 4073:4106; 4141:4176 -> 0.00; 15.6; 16.5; 17.4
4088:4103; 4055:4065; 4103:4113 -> 0.03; 17.8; 15.3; 15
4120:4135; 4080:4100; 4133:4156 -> -0.03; 15.4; 17.2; 17.4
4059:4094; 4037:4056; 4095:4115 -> 0.03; 19.4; 16.8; 15.1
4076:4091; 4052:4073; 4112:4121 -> 0.09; 18.1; 15.8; 15.6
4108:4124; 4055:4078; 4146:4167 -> 0.12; 17.8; 15.9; 17.7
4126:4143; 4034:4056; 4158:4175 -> 0.02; 19.4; 17.5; 17.3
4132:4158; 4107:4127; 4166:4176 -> -0.07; 15.9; 17.5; 16.8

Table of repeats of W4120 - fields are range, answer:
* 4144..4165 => 16.17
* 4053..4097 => 14.71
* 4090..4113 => 13.12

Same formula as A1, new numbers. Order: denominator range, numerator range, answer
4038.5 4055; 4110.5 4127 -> 0.83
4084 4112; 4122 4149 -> 1.13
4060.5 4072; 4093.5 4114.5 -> 0.83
